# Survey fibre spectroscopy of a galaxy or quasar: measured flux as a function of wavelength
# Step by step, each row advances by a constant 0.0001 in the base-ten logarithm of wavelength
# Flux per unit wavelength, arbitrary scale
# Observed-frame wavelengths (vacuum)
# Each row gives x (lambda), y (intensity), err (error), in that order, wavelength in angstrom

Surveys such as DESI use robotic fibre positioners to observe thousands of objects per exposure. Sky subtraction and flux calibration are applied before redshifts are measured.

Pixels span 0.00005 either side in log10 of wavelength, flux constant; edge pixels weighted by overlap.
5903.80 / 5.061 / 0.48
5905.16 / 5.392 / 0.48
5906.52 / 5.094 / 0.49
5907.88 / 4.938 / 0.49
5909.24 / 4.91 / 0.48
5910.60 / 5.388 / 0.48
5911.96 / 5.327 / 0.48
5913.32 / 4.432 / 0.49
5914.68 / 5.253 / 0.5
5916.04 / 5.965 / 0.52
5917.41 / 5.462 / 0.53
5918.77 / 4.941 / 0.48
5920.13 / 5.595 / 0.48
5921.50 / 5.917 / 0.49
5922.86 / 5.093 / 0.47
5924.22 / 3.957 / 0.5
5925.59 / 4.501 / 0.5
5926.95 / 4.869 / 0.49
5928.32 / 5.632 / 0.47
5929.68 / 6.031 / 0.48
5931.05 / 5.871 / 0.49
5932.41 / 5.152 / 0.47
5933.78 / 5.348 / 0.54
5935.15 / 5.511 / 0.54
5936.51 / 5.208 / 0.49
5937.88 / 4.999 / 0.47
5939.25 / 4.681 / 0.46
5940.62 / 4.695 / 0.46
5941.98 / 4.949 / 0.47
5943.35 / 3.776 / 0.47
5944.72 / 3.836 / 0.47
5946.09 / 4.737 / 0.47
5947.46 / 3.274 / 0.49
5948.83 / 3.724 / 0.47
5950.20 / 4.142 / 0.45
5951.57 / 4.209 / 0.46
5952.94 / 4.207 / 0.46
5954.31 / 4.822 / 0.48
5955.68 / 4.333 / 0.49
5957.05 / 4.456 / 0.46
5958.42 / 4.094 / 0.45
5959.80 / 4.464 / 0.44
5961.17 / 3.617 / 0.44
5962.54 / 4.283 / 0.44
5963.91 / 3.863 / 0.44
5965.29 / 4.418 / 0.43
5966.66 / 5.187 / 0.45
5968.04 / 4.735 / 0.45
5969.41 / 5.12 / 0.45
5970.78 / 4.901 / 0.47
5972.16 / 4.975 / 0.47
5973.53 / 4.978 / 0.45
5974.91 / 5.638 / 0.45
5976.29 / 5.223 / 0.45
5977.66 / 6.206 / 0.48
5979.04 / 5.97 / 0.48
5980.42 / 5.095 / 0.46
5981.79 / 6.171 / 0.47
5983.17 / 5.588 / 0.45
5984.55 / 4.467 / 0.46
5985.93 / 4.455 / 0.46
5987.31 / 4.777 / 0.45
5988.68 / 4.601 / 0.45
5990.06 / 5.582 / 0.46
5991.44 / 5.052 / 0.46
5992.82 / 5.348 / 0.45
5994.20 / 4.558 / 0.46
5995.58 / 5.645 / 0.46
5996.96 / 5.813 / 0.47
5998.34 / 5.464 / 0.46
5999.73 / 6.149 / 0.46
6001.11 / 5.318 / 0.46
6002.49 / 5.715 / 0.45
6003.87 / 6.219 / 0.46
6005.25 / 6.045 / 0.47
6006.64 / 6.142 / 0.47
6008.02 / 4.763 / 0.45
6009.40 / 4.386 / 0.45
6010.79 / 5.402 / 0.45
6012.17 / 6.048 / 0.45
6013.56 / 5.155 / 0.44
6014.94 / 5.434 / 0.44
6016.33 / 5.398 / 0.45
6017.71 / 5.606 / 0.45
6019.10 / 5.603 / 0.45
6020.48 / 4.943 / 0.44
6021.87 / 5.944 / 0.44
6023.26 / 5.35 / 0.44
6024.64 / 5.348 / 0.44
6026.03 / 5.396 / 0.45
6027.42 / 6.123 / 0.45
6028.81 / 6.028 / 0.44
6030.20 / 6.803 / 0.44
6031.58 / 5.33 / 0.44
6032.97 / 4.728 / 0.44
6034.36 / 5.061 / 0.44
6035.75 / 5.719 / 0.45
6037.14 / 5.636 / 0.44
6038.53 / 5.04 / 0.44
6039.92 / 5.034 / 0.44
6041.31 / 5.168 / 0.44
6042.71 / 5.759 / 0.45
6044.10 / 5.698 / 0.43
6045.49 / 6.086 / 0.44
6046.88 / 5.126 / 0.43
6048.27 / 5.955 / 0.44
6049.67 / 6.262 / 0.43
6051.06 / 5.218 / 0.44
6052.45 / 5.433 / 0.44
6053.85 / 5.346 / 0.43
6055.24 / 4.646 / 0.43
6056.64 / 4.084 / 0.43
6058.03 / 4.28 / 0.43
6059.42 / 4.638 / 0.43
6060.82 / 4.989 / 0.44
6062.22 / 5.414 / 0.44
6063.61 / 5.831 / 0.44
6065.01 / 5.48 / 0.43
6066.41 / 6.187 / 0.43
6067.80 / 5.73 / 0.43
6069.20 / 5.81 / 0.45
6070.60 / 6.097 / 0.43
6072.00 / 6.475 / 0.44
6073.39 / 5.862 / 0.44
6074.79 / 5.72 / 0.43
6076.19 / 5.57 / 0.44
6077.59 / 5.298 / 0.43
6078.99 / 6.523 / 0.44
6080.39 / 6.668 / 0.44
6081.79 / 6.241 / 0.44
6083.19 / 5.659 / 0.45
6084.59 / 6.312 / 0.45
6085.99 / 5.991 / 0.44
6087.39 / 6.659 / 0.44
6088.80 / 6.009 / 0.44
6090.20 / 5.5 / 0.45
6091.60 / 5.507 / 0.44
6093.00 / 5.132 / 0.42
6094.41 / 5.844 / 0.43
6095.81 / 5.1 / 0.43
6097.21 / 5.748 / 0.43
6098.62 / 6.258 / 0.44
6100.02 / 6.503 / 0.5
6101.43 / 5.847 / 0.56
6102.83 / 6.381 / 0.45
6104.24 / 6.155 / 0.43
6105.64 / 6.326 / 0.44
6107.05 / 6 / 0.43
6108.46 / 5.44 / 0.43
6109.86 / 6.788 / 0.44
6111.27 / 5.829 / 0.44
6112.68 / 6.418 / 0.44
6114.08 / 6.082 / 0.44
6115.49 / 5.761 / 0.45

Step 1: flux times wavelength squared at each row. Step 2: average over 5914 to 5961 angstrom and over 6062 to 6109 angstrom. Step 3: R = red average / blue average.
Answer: 1.3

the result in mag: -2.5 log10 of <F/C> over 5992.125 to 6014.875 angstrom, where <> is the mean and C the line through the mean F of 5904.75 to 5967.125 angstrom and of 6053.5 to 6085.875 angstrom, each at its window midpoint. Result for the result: -0.061 mag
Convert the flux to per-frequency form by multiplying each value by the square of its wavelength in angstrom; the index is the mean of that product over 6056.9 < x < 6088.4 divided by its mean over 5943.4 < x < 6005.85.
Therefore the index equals 1.2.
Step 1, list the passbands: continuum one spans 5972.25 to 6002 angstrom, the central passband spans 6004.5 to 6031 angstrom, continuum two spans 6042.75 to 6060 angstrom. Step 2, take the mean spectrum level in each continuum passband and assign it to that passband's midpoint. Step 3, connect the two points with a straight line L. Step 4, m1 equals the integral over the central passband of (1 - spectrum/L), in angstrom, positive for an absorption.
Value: -1.4 angstrom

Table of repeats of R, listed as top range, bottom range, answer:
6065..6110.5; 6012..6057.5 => 1.11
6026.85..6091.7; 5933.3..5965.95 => 1.33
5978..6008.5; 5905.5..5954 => 1.13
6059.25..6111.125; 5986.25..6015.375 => 1.12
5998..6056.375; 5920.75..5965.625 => 1.23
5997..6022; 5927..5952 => 1.19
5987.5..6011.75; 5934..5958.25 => 1.24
